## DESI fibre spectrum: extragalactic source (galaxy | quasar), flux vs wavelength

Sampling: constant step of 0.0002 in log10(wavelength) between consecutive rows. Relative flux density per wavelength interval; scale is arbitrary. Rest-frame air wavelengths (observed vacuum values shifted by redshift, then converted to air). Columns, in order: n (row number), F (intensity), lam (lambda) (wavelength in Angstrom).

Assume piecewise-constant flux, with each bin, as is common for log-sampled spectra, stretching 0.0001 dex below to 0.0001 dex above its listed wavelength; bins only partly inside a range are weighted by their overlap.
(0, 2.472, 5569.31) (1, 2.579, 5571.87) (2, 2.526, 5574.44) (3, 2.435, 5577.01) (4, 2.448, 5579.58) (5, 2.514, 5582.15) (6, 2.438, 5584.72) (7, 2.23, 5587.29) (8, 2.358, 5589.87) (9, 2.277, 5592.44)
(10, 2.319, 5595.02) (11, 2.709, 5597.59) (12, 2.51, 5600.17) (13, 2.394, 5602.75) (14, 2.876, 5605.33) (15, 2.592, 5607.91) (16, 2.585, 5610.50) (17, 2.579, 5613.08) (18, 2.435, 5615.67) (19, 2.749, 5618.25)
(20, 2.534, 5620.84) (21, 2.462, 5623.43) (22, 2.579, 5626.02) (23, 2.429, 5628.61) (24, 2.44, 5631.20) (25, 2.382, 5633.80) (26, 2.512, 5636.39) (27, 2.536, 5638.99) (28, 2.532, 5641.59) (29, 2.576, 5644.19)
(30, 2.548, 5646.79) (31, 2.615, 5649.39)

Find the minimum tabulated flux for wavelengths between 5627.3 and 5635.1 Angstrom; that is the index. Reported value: 2.382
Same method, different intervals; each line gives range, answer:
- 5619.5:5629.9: 2.429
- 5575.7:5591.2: 2.23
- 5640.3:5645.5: 2.532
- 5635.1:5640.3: 2.512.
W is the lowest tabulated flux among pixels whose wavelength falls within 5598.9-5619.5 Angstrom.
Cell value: 2.394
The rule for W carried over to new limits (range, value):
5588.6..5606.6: 2.277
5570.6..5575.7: 2.526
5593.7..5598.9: 2.319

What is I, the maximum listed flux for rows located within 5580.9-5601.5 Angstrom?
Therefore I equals 2.709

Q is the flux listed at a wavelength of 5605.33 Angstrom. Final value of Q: 2.876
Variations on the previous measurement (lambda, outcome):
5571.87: 2.579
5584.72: 2.438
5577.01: 2.435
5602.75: 2.394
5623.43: 2.462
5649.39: 2.615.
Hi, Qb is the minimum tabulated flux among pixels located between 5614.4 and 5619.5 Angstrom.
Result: 2.435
